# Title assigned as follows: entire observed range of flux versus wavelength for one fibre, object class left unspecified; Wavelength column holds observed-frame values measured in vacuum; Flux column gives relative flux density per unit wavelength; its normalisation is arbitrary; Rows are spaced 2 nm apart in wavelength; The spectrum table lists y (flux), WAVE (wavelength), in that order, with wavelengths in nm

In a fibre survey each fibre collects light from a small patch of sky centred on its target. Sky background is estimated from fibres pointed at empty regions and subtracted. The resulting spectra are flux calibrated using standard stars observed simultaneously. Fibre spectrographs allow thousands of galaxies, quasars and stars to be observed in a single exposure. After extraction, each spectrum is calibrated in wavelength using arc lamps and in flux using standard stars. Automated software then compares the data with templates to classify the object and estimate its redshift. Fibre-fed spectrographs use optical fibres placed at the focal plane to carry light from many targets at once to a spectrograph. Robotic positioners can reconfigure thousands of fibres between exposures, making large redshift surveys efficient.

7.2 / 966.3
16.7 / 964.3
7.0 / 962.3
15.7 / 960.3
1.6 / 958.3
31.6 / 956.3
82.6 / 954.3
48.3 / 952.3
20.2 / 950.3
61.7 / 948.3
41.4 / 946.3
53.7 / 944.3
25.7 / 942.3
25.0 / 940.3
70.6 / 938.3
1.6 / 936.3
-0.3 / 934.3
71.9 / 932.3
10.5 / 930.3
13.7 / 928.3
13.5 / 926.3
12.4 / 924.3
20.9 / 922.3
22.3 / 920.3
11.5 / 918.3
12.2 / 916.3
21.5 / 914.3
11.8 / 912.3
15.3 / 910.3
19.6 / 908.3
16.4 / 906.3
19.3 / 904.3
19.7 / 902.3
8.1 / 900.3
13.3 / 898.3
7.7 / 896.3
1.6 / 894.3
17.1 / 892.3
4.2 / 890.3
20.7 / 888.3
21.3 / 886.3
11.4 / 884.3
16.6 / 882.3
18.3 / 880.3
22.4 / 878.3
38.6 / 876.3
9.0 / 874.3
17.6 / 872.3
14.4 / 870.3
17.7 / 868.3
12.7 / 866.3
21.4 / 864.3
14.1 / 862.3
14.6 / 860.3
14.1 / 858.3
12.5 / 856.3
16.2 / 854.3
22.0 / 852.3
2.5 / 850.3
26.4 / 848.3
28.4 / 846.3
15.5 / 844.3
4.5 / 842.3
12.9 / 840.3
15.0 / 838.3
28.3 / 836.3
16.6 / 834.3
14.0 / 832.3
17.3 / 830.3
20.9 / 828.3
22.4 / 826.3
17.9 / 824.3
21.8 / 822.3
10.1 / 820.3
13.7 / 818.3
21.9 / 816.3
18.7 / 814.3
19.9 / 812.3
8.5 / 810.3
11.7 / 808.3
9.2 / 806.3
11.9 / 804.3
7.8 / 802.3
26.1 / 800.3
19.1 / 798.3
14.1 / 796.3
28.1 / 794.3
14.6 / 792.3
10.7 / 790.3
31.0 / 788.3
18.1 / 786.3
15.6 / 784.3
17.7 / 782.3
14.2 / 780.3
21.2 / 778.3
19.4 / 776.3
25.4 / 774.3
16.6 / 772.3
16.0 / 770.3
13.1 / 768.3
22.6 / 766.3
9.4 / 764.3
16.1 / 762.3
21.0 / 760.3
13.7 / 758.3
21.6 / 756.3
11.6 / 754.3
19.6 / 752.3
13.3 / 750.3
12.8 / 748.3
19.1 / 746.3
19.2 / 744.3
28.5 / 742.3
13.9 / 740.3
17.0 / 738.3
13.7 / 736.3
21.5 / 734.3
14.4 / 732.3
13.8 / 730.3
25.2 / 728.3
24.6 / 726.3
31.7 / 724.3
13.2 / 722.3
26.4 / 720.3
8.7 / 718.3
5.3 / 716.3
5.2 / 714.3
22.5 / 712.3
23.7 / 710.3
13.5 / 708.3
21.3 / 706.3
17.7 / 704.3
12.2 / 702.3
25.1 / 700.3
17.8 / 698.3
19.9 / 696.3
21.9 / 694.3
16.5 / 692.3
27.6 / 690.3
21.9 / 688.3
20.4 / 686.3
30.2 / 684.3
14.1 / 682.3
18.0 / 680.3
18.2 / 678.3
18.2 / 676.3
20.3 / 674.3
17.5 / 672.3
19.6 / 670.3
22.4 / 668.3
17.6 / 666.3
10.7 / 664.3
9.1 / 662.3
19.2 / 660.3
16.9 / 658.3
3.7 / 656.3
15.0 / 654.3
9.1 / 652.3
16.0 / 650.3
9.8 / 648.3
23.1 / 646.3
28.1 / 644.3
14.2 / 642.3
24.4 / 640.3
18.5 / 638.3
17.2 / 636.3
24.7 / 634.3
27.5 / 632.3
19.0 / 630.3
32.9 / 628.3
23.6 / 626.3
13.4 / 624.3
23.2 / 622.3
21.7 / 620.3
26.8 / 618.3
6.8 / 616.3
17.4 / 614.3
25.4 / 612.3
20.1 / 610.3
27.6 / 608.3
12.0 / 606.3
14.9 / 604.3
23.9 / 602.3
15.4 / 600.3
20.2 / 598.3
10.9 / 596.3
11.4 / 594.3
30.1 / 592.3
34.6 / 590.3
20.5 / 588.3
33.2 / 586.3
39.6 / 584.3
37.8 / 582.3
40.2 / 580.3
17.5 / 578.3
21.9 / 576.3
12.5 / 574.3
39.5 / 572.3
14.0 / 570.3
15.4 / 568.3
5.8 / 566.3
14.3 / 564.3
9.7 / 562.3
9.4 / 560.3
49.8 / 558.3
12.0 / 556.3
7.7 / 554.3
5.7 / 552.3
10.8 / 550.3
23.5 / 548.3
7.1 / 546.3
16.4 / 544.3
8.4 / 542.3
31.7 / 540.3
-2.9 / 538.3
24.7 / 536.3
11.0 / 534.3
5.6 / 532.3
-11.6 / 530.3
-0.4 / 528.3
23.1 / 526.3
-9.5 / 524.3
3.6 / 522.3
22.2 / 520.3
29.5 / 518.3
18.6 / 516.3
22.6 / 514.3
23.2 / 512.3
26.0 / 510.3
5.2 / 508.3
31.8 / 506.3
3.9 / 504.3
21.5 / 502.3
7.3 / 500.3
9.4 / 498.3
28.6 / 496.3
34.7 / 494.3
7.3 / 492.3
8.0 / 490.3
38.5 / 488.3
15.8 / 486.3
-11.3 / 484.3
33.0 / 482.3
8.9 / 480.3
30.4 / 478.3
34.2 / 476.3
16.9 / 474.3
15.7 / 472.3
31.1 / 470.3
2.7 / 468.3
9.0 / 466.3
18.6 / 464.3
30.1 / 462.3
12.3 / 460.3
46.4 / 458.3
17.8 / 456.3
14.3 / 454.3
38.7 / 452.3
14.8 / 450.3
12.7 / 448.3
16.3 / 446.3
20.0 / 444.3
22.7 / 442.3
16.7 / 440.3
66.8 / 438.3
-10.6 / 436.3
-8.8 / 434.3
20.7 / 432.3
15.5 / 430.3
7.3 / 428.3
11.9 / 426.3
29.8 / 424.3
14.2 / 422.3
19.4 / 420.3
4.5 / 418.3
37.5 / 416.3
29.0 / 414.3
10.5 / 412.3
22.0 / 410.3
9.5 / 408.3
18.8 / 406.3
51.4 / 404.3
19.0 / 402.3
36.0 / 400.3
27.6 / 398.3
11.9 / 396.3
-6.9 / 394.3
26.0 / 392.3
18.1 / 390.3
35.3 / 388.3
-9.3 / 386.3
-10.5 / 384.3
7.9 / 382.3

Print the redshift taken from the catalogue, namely 1.56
